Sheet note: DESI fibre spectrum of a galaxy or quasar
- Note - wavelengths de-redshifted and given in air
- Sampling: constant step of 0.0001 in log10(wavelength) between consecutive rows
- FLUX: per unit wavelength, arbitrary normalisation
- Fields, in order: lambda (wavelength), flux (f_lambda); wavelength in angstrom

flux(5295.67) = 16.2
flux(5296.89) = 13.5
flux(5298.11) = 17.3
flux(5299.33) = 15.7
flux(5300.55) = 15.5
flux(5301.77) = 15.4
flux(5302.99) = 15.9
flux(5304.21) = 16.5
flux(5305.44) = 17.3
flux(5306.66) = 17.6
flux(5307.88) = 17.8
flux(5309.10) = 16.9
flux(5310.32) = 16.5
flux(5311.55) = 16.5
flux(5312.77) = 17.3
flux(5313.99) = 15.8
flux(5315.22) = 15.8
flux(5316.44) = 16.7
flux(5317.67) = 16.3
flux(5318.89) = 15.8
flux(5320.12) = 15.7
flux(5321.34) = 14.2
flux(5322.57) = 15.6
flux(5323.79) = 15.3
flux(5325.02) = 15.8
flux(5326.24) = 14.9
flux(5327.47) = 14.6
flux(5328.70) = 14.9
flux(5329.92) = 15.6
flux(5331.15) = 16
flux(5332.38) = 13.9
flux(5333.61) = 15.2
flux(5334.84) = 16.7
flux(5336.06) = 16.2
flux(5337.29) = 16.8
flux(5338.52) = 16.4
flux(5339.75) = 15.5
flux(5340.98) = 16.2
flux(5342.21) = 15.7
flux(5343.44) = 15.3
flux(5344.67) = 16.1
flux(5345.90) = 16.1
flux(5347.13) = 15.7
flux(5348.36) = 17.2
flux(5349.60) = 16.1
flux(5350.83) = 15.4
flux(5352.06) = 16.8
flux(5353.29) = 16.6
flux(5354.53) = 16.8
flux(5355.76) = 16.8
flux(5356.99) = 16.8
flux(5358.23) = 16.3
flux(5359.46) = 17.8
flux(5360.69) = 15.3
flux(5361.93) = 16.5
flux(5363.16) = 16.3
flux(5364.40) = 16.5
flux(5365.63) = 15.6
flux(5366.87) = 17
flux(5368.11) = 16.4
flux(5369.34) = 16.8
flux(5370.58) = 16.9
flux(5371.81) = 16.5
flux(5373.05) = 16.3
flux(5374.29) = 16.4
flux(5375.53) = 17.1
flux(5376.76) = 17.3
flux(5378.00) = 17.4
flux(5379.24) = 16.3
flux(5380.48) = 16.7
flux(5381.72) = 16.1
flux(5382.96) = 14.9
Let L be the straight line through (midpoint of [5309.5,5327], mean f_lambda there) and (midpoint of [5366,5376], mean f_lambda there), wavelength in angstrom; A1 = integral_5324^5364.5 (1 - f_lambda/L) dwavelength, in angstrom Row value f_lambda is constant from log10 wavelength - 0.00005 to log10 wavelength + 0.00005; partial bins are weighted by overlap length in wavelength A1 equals 0.6 angstrom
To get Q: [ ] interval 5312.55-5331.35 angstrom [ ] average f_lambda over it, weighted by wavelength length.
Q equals 15.6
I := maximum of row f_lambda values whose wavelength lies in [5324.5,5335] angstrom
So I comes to 16.7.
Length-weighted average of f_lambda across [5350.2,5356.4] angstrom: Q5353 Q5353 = 16.5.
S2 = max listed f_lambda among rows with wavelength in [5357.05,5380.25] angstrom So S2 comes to 17.8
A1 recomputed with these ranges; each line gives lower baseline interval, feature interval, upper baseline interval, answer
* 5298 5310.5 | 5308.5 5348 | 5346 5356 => 1.6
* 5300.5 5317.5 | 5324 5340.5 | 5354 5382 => 1.0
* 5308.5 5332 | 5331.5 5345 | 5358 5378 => 0.2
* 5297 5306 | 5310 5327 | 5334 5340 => 0.4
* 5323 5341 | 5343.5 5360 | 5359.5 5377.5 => -0.4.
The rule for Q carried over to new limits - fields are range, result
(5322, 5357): 15.9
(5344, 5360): 16.5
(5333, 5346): 16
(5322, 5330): 15.2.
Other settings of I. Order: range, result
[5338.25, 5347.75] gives 16.4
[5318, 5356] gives 17.2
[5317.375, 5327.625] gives 16.3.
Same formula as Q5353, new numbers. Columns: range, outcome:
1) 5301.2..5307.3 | 16.5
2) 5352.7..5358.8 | 16.6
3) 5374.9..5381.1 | 17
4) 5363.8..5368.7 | 16.4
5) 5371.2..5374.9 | 16.4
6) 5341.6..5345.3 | 15.7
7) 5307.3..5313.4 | 17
